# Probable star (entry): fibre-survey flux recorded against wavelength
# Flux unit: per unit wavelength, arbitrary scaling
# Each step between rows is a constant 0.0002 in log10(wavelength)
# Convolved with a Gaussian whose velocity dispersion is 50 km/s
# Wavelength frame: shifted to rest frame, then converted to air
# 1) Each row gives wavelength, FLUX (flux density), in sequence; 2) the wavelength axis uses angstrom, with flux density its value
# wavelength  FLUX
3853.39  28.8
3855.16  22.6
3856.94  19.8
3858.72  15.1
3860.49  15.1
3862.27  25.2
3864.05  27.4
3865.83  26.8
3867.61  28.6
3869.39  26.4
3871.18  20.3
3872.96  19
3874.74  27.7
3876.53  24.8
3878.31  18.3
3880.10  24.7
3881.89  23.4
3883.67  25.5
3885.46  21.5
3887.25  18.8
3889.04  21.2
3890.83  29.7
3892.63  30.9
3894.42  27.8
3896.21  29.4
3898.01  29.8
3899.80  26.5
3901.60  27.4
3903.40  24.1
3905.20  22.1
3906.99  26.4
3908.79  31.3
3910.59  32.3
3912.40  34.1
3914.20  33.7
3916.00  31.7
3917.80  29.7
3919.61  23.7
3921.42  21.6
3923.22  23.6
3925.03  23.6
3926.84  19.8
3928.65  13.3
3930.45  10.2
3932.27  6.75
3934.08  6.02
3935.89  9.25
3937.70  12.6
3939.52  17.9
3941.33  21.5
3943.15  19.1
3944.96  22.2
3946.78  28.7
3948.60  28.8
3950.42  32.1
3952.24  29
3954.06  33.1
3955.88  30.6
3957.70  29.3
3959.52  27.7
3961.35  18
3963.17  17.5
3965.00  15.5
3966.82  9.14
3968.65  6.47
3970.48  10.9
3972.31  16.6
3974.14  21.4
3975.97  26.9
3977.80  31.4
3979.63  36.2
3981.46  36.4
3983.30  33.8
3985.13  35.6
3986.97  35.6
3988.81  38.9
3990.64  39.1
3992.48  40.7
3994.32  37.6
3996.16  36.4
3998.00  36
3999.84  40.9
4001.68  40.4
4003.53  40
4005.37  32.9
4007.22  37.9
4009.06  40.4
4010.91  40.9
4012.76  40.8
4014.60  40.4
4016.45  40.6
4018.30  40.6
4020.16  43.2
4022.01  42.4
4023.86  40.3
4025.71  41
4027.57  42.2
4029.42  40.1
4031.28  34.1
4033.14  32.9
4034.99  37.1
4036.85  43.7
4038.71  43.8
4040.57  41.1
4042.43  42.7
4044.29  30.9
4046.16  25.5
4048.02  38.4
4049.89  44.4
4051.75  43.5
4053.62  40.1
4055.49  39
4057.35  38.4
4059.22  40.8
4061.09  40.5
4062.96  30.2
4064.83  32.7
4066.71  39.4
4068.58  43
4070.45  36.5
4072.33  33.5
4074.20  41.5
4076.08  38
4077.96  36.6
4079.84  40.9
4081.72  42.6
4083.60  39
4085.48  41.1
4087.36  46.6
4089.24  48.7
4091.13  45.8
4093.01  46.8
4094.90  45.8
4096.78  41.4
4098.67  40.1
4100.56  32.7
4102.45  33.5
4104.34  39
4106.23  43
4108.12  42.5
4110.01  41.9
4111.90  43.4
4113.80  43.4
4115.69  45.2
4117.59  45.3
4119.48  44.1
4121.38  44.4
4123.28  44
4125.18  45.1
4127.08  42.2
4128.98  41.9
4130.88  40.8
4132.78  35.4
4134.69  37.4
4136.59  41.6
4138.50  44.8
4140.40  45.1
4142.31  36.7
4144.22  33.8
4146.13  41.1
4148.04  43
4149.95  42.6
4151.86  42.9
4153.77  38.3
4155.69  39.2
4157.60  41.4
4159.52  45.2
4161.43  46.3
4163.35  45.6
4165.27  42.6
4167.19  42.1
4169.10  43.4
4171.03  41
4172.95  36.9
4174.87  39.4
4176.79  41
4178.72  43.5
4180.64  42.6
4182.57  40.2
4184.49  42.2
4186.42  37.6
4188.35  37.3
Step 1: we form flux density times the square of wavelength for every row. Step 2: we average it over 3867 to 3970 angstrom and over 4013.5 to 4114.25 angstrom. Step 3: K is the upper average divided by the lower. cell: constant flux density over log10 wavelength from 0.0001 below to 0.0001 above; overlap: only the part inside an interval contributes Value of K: 1.9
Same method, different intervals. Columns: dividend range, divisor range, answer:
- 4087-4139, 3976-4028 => 1.16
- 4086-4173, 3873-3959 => 1.94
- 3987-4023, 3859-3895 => 1.75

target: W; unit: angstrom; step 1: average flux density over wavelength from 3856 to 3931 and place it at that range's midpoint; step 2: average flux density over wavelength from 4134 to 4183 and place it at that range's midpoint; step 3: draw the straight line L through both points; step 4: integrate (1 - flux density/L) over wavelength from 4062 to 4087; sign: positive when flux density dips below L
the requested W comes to -1.5 angstrom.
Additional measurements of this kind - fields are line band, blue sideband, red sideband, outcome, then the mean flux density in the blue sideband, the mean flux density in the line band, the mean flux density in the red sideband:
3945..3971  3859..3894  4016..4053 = 7.3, 23.9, 22.8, 39.4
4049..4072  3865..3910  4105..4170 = -1.2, 25.3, 38.9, 42.2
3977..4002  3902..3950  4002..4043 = -2.3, 22.2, 37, 39.9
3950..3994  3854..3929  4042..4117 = 6.0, 25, 27.3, 40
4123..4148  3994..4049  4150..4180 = 0.3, 38.9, 40.8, 41.9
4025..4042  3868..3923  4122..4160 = -2.5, 26.1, 39.6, 41.1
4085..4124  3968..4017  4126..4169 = -3.4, 34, 42.8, 41.4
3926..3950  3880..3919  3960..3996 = 9.0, 27.4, 16.9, 27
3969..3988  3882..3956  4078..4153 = 1.1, 24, 27.9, 41.9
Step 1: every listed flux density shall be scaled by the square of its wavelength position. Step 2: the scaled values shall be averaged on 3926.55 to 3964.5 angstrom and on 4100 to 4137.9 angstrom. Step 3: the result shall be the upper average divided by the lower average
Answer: 2.2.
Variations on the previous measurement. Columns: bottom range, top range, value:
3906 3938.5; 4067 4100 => 2.08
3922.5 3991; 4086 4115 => 1.98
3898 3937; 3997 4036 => 1.81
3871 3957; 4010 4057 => 1.76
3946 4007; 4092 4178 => 1.52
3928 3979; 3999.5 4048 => 2.04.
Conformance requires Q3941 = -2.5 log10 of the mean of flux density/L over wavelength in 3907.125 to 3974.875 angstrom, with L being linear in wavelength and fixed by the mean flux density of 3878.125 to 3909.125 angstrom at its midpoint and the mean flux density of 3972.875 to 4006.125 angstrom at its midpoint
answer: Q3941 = 0.36 mag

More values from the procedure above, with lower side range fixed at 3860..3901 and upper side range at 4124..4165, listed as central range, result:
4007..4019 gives -0.213 mag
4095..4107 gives 0.000 mag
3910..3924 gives -0.064 mag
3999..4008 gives -0.178 mag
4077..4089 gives -0.109 mag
